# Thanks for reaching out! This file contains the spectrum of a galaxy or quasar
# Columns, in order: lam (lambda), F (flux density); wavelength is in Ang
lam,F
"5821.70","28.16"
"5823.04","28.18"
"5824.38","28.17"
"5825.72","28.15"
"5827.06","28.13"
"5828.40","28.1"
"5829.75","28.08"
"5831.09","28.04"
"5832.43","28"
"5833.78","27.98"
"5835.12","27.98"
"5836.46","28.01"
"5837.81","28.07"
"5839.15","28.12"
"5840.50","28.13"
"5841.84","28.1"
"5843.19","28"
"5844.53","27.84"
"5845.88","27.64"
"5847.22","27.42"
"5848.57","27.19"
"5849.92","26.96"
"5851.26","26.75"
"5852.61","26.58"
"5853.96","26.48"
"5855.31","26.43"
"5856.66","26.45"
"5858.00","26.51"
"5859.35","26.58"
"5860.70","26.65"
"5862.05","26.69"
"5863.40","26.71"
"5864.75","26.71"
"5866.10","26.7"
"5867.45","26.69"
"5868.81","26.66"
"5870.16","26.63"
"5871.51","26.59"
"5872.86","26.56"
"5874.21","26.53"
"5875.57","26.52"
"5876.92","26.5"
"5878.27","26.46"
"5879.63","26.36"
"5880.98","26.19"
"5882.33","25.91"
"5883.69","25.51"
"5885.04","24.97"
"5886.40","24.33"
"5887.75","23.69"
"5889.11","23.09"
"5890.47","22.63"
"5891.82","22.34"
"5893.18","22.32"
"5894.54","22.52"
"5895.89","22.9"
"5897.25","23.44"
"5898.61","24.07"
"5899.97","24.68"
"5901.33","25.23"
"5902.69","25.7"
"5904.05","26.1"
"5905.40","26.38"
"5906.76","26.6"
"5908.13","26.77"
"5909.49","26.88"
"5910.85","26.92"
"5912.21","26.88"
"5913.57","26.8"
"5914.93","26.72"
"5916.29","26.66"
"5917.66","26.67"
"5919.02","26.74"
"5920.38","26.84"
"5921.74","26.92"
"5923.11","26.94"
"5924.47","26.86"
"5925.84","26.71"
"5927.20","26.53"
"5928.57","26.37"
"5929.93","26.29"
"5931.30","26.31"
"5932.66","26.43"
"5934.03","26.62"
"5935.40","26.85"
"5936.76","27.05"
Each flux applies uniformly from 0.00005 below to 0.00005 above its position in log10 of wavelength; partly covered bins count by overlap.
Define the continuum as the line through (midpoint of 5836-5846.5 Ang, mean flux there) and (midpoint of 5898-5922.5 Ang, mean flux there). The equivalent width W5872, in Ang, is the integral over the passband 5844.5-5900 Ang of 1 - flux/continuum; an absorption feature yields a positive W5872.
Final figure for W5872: 3.13 Ang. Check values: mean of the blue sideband 28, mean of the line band 25.7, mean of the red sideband 26.3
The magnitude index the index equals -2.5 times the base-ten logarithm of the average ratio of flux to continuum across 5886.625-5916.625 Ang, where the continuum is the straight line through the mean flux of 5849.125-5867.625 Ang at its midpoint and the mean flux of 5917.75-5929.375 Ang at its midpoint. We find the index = 0.07 mag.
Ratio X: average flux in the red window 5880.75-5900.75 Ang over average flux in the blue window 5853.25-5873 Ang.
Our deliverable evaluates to 0.9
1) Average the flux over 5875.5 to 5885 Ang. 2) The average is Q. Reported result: 26.1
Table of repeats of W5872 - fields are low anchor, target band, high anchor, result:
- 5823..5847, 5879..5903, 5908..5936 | 2.6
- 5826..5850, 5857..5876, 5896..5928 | 0.4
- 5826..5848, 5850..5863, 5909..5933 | 0.5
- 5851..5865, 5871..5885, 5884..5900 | -0.9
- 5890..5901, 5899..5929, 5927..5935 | -1.9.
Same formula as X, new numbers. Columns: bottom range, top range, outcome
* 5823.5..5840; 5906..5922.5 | 0.95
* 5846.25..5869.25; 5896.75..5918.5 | 0.97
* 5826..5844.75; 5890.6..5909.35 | 0.88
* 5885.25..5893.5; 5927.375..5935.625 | 1.14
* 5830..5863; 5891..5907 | 0.89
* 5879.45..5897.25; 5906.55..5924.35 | 1.12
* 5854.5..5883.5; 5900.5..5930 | 1.00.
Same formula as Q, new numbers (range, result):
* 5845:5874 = 26.7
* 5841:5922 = 26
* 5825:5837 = 28.1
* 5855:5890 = 26.1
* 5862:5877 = 26.6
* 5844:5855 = 27.1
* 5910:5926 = 26.8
